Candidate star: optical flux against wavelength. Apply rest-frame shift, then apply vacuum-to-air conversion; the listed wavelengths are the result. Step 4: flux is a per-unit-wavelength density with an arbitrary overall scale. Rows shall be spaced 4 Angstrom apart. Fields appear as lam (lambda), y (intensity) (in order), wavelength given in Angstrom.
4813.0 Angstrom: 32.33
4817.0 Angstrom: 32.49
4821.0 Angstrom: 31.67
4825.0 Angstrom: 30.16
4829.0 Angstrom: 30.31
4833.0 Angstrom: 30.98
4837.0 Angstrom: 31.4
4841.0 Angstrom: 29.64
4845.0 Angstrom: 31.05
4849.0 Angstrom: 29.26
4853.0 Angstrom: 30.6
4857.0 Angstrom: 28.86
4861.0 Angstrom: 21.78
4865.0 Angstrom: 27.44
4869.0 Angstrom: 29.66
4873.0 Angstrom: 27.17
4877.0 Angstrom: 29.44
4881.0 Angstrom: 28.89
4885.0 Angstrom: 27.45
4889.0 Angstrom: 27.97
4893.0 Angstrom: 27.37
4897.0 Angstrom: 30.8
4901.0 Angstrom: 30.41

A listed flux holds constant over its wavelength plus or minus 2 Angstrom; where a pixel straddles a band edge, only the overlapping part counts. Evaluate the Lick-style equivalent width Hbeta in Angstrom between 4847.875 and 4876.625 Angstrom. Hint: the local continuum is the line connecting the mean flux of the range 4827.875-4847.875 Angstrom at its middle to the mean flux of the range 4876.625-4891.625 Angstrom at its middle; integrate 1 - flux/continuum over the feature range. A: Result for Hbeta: 1.5 Angstrom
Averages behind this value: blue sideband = 30.6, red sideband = 28.3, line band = 27.9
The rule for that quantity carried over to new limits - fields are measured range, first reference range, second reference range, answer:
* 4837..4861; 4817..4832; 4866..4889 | 0.4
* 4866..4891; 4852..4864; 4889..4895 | -1.0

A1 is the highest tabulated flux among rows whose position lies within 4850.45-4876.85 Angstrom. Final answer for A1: 30.6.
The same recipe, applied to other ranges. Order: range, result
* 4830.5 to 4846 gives 31.4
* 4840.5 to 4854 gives 31.05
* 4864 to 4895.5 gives 29.66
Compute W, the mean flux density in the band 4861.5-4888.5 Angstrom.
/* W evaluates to 28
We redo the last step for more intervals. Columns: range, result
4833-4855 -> 30.4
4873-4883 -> 28.8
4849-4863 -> 27.4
